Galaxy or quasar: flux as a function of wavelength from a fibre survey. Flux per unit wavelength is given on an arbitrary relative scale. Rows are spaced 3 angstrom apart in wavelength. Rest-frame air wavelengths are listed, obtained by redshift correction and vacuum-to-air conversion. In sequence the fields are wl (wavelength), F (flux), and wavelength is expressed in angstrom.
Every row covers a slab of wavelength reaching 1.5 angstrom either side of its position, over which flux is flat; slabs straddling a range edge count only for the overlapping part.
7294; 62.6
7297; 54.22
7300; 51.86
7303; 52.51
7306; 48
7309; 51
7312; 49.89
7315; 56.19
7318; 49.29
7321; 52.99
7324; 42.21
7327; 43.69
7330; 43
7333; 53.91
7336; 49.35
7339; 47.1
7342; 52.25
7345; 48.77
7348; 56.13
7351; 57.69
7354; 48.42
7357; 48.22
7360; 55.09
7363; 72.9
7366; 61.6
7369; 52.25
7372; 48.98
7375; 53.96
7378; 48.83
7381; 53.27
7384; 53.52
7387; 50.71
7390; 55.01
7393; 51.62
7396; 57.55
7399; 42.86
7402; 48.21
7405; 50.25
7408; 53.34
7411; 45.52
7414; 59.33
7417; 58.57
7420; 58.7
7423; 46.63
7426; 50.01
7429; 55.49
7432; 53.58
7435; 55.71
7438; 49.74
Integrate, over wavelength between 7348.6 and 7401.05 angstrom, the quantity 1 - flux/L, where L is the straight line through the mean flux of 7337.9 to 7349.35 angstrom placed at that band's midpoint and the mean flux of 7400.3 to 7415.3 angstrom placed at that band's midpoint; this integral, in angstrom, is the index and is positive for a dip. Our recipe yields -2.6 angstrom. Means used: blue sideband 51.1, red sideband 51.1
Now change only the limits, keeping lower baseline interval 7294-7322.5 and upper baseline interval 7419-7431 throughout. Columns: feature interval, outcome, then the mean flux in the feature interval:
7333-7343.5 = 0.4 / 50.2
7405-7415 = 0.1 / 52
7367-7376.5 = 0.0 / 52.2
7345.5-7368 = -1.8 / 56.7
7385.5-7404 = 0.5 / 51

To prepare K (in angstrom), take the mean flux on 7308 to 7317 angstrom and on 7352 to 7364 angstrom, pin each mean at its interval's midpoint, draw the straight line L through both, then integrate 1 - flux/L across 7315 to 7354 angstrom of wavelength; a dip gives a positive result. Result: 2.9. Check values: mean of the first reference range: 52.3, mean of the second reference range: 55.5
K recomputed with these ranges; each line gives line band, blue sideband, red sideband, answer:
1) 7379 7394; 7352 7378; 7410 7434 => 0.46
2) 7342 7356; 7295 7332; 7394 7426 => -0.53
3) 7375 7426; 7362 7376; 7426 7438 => 3.18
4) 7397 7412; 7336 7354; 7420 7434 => 1.08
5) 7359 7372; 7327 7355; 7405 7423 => -1.95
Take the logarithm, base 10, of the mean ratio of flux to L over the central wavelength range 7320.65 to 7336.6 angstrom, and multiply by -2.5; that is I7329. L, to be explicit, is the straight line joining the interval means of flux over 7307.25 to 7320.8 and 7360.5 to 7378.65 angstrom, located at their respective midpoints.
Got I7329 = 0.13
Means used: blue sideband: 51.7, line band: 47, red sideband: 56.7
